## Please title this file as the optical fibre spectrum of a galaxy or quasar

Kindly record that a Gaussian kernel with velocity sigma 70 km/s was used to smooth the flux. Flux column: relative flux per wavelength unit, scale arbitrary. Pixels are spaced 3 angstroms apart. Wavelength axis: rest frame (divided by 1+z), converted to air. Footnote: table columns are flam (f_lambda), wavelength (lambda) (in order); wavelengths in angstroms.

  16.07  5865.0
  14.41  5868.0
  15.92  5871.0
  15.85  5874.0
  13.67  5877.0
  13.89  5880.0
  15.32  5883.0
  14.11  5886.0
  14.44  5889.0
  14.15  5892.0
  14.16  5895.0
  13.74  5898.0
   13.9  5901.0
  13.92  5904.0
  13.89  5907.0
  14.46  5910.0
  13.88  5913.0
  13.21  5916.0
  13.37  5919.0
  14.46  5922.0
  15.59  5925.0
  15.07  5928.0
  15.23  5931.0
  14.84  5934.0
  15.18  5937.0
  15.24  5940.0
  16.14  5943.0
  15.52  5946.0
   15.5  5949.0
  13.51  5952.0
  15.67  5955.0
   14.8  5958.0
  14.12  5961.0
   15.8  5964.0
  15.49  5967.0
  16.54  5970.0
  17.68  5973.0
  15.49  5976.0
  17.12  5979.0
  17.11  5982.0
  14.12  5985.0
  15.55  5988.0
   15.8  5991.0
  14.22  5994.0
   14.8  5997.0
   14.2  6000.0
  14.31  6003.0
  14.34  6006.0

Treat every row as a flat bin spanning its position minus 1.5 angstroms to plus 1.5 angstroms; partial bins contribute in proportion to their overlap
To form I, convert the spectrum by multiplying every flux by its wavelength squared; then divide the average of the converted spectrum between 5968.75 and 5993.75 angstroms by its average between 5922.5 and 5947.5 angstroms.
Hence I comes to 1.07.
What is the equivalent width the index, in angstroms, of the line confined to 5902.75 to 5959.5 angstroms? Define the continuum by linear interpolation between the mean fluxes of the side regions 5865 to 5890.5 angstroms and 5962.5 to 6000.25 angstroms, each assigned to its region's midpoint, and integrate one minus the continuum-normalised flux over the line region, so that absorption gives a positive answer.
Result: 2.1 angstroms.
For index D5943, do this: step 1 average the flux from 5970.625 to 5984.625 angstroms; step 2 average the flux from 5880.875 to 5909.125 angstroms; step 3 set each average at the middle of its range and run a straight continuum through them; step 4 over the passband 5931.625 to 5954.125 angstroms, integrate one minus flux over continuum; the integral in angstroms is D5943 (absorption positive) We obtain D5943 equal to 0.62 angstroms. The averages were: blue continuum 14.2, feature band 15.2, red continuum 16.6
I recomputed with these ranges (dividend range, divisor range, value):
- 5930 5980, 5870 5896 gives 1.09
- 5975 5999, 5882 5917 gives 1.13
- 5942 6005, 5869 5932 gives 1.10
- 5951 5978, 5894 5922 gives 1.14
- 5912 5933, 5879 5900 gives 1.02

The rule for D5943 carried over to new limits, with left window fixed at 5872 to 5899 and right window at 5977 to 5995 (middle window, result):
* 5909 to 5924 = 0.9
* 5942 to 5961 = 0.2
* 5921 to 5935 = -0.1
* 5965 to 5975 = -0.6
